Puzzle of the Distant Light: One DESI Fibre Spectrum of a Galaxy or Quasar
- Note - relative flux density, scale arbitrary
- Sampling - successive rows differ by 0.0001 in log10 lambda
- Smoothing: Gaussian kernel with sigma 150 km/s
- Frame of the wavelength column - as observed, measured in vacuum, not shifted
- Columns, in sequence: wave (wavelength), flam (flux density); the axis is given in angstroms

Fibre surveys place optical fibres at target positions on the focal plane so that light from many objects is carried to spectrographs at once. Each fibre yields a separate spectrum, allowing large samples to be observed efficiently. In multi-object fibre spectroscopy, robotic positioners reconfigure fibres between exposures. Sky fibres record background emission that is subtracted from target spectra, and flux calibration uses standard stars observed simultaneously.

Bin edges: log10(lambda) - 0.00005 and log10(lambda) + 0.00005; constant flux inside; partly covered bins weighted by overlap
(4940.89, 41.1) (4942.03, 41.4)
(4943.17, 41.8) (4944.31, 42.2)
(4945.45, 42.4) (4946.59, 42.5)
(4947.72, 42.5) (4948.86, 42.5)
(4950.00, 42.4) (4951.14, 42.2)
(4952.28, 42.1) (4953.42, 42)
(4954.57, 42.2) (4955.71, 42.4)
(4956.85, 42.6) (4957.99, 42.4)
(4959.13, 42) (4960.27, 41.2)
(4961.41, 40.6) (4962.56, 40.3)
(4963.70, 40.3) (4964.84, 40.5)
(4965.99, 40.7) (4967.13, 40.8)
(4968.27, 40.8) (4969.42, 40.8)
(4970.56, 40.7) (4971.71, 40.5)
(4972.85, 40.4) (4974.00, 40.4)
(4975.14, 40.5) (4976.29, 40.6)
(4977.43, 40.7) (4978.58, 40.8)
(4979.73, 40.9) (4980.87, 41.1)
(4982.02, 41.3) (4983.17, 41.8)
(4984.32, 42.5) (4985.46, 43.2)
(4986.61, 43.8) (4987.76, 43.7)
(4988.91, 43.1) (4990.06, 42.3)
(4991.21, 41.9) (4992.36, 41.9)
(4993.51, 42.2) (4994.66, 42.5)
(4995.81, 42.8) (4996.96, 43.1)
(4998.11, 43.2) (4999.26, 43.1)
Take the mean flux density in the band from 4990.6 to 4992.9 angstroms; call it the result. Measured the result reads 41.9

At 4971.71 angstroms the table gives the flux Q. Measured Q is 40.5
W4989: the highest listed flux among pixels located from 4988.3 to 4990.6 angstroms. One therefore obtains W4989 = 43.1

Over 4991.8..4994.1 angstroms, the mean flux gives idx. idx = 42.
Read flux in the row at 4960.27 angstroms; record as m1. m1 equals 41.2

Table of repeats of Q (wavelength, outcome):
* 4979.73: 40.9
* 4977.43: 40.7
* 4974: 40.4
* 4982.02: 41.3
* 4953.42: 42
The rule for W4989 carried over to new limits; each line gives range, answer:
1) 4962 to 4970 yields 40.8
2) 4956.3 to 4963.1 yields 42.6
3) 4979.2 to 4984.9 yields 42.5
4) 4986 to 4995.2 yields 43.8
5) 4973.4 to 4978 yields 40.7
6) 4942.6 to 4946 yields 42.4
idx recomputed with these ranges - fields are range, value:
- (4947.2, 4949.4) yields 42.5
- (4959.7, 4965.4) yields 40.6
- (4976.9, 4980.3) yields 40.8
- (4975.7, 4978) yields 40.7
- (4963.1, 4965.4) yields 40.5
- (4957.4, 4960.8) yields 41.9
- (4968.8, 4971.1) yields 40.7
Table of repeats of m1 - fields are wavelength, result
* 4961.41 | 40.6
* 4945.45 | 42.4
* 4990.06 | 42.3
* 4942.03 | 41.4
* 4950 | 42.4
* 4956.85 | 42.6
